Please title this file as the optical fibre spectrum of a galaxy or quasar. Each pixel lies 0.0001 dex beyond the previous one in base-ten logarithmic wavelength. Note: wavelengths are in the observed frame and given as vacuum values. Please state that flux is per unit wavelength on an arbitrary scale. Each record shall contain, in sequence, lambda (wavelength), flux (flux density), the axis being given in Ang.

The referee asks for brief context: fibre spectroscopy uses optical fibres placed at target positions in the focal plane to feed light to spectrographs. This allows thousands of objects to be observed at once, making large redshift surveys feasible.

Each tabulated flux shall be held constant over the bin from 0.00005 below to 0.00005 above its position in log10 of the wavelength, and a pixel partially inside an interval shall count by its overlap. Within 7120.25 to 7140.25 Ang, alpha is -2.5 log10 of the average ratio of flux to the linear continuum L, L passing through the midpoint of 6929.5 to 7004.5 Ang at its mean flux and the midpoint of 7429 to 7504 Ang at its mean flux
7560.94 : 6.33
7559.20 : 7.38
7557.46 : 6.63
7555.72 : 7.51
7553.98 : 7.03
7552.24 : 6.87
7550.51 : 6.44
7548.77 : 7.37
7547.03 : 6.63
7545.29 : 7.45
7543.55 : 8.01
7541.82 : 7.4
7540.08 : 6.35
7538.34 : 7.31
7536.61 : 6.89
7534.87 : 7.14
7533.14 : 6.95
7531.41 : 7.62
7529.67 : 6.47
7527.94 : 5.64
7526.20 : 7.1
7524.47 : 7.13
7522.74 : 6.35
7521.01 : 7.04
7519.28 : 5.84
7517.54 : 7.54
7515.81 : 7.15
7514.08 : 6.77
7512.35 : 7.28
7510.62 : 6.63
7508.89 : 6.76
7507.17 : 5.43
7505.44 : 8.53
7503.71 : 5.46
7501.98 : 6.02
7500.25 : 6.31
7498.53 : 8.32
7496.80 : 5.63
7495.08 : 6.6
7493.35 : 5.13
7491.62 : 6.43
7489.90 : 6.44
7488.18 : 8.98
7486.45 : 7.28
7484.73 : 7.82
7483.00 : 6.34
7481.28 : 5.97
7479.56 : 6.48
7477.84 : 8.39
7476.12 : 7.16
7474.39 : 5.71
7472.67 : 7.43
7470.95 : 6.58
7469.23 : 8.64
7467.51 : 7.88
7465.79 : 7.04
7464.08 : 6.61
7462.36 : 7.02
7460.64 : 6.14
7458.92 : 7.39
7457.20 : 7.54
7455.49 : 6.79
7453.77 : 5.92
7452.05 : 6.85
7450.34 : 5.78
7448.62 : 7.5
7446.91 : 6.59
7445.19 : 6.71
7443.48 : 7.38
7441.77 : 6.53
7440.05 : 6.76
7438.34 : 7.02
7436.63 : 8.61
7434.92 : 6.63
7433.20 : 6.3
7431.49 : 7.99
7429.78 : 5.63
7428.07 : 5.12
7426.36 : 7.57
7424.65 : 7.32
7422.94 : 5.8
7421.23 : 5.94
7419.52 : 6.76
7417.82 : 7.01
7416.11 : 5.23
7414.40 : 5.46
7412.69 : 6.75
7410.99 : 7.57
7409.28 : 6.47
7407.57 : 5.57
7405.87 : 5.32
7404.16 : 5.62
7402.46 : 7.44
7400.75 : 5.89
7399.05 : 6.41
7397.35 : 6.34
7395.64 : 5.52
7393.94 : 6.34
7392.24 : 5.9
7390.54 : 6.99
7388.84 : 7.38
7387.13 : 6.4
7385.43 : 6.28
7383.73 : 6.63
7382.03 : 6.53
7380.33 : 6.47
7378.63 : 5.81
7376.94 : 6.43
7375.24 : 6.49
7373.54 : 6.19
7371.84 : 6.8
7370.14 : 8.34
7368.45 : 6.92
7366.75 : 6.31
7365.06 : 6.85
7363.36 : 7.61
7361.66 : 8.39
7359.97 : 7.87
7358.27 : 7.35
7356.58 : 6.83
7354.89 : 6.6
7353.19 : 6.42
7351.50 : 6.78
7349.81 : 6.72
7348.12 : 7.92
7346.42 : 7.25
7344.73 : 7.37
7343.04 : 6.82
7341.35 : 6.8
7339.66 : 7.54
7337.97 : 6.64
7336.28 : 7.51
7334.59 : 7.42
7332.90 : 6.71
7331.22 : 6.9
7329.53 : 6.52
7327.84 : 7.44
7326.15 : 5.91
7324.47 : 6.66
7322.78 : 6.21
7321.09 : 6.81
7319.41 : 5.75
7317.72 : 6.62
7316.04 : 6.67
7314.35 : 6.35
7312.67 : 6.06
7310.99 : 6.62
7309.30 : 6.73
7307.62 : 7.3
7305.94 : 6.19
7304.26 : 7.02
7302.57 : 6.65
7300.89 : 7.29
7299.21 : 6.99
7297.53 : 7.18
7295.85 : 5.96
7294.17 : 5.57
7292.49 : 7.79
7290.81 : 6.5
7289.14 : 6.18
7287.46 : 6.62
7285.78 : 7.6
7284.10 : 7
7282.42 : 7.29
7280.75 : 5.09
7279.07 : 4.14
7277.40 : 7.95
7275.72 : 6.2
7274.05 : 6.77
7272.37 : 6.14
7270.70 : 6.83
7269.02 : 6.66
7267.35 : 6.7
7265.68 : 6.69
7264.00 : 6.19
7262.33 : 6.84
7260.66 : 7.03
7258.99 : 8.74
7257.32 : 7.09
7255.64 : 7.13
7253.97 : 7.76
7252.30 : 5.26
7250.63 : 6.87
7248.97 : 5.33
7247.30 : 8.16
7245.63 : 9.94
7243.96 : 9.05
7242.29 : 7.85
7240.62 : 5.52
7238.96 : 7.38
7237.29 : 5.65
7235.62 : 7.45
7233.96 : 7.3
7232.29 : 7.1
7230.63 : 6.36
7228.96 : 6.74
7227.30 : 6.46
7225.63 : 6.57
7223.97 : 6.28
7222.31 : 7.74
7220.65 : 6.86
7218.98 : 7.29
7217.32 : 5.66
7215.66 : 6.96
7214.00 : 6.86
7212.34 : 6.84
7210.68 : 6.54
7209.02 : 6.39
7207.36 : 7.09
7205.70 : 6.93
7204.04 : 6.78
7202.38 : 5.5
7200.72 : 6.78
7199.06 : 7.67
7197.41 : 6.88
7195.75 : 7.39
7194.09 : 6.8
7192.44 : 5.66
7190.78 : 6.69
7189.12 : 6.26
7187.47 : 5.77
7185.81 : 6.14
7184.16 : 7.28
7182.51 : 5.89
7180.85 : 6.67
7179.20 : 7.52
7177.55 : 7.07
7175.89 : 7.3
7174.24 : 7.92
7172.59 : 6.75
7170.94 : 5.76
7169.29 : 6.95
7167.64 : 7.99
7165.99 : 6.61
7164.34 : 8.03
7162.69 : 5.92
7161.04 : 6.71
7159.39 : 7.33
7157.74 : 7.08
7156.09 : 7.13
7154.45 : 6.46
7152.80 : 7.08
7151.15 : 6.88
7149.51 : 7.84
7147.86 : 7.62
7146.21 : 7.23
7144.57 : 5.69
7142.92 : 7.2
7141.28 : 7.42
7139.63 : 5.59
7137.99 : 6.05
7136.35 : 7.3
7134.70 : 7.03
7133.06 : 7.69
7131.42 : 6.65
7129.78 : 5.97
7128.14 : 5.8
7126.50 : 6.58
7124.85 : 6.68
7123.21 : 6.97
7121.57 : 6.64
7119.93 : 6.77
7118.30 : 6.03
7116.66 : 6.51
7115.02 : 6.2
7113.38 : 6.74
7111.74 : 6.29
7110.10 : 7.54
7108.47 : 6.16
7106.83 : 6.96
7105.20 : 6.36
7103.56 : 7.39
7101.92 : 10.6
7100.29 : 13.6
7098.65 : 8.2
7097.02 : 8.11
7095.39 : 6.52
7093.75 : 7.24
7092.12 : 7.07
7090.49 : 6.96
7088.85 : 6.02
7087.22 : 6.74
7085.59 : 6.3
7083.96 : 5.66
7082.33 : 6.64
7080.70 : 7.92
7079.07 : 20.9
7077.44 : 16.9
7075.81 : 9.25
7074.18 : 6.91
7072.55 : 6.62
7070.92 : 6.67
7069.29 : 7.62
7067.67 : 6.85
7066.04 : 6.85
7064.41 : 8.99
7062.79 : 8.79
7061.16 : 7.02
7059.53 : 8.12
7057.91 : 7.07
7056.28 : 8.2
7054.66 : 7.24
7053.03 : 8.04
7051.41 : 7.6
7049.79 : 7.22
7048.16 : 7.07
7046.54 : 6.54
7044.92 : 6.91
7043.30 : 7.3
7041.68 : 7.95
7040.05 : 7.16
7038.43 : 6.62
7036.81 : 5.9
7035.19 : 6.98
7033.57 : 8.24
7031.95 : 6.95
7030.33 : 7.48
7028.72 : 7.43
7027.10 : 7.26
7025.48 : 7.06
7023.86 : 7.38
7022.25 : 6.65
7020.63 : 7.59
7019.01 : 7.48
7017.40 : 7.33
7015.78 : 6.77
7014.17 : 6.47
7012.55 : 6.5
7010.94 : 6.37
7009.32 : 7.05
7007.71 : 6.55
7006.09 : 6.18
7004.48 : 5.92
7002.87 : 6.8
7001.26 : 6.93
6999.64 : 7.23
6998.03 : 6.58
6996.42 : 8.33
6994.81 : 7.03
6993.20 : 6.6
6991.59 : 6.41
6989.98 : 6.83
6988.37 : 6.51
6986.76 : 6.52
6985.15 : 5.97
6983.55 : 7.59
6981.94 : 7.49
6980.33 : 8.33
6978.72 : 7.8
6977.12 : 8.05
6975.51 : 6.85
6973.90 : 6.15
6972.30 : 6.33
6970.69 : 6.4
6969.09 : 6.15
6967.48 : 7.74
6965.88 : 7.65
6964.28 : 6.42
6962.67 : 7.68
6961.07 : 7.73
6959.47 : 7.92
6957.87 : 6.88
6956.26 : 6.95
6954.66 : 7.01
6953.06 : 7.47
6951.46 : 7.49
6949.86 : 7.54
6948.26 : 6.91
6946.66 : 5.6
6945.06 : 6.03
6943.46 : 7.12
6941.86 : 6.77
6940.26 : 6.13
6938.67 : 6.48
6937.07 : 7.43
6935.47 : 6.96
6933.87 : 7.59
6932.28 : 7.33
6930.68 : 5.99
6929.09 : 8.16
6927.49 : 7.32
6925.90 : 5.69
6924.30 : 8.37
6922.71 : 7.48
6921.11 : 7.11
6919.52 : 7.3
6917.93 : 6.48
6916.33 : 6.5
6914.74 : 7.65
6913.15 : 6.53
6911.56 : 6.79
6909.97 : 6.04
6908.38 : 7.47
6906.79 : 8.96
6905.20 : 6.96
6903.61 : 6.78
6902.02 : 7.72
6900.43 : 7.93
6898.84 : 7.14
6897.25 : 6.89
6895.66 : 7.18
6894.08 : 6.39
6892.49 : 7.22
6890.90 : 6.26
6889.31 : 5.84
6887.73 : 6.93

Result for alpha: 0.057 mag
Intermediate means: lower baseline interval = 6.99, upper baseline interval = 6.87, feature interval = 6.59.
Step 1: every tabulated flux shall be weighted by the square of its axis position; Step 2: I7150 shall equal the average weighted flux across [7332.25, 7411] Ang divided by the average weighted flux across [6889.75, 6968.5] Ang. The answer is 1.1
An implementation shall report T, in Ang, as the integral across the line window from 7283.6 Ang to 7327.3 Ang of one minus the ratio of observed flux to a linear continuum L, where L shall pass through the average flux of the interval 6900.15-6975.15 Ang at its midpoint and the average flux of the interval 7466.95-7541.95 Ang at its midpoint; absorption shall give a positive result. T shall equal 1.87 Ang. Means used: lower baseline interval 7.04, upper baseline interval 6.86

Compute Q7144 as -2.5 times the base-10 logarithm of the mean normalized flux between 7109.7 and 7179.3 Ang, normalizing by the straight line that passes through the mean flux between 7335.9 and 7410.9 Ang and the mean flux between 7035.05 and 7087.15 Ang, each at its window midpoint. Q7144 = 0.122 mag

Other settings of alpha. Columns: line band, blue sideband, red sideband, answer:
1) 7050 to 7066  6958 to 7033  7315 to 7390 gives -0.12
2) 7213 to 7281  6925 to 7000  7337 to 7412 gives -0.01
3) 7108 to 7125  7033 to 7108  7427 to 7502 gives 0.18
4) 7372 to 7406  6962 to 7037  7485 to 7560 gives 0.09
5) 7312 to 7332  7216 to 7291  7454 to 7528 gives 0.06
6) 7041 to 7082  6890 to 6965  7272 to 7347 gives -0.21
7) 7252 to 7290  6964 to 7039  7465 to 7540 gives 0.03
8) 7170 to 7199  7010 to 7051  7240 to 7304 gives 0.03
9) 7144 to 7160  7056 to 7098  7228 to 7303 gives 0.09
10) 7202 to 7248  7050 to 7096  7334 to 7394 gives 0.07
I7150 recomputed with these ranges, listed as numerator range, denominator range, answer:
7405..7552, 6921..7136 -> 1.05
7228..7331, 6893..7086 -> 1.01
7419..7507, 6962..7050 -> 1.11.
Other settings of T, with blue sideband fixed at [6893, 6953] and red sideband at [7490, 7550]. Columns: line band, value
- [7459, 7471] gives -0.7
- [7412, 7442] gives 1.1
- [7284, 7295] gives 0.2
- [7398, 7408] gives 1.1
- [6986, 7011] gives 0.9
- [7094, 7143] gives -1.1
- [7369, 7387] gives 0.6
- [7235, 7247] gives -1.2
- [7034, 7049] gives 0.0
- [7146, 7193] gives 0.3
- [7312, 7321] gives 0.7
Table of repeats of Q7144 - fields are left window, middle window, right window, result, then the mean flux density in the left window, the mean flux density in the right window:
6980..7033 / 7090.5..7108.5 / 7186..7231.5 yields -0.182 mag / 6.95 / 6.65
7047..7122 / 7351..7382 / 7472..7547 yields 0.043 mag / 7.85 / 6.85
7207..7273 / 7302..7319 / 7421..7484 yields 0.050 mag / 6.93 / 6.85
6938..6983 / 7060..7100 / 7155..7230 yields -0.195 mag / 7.04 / 6.79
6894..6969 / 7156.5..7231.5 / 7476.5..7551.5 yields 0.034 mag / 7.1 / 6.86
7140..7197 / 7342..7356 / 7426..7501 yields -0.016 mag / 6.87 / 6.88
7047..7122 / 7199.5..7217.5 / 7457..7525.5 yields 0.141 mag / 7.85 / 6.87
